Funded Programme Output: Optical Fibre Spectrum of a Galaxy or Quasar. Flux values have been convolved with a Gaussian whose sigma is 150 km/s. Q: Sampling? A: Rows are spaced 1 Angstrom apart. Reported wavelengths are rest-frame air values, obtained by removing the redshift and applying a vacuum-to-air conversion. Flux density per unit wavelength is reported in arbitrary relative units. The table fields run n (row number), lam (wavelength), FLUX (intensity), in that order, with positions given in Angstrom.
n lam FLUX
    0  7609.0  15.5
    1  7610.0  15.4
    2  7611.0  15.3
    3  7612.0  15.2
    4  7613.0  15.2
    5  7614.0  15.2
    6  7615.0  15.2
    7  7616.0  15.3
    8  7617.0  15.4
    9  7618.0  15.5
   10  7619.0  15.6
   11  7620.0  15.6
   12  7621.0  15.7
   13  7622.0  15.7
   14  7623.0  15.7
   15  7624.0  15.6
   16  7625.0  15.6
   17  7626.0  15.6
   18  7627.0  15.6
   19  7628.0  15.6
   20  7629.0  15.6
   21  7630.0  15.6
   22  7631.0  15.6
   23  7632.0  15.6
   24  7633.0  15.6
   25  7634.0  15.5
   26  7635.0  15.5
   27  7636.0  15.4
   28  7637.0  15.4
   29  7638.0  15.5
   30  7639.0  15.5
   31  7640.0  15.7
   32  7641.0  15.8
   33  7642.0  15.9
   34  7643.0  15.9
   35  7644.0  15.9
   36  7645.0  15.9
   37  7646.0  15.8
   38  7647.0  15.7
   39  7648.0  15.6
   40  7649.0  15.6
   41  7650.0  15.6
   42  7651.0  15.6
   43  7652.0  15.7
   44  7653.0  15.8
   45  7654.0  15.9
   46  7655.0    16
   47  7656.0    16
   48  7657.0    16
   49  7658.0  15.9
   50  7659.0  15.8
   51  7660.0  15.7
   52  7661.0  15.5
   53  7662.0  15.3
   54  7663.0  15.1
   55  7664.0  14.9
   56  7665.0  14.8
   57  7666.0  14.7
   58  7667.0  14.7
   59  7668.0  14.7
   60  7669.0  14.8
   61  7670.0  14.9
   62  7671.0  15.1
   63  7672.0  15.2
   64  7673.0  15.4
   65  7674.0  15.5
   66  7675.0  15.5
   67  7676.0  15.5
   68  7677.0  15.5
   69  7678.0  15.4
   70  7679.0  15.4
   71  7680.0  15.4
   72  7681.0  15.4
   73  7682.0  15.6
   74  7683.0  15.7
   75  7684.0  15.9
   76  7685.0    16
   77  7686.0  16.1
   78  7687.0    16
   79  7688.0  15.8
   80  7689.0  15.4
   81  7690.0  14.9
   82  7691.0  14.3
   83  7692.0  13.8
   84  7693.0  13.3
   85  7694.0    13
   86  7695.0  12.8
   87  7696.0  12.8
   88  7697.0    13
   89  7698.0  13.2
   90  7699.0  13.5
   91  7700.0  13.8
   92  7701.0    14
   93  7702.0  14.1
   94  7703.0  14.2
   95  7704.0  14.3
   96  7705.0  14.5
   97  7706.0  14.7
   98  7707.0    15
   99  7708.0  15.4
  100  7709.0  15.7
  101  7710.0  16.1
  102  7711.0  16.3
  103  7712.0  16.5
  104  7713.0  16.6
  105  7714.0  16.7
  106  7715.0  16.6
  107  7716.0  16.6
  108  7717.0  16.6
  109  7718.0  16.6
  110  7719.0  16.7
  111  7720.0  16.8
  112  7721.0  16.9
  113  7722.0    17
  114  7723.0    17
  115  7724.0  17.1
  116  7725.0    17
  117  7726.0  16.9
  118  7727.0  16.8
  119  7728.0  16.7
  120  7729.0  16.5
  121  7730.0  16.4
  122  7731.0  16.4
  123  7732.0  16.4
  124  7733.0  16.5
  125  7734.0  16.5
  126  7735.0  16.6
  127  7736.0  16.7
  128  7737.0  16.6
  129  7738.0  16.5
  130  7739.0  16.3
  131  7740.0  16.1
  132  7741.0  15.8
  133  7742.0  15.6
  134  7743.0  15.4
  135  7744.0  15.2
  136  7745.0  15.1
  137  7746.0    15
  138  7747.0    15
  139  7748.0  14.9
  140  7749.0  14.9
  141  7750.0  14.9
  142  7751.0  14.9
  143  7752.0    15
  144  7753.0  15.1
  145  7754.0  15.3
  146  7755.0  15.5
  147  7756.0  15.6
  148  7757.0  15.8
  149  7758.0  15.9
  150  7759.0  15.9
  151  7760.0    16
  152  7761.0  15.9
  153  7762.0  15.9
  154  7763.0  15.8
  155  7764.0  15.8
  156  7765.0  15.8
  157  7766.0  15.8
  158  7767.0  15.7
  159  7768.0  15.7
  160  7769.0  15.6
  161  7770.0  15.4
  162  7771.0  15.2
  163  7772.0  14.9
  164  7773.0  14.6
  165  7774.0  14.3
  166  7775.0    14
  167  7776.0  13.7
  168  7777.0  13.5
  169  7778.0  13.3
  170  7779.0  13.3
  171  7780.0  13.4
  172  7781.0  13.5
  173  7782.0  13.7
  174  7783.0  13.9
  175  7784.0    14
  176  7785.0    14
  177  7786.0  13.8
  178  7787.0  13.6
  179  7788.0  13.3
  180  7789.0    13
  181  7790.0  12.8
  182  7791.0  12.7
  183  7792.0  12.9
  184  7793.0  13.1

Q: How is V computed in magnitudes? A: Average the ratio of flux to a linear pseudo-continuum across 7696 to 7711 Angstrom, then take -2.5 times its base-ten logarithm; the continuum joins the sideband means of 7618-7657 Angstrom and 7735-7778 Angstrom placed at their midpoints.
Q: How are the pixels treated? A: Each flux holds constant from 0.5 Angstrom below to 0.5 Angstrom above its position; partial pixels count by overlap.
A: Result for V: 0.08 mag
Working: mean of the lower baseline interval 15.7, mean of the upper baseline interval 15.4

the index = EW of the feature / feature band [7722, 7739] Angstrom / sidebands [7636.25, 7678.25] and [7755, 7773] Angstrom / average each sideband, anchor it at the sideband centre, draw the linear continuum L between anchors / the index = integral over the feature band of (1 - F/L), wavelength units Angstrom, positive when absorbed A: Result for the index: -1.15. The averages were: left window 15.5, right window 15.7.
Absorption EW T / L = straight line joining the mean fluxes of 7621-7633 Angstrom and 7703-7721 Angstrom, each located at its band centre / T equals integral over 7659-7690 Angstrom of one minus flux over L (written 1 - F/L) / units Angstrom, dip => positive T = 0.9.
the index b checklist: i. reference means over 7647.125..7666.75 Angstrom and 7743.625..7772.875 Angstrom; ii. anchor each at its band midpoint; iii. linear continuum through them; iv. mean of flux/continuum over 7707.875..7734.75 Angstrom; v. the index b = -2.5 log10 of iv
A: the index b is -0.08 mag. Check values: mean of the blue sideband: 15.5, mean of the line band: 16.6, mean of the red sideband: 15.4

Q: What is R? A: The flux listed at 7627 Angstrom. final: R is 15.6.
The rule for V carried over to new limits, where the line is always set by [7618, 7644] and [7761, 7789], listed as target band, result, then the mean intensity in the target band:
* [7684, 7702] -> 0.06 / 14.3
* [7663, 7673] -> 0.03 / 14.9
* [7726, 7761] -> -0.08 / 15.8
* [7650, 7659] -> -0.03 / 15.8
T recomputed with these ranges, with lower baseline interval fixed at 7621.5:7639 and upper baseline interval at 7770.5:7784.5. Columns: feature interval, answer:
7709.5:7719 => -1.2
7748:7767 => -1.8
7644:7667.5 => -0.4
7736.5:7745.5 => -0.9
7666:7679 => -0.1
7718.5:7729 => -1.7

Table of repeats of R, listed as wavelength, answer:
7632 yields 15.6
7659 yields 15.8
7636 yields 15.4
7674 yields 15.5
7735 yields 16.6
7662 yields 15.3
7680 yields 15.4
